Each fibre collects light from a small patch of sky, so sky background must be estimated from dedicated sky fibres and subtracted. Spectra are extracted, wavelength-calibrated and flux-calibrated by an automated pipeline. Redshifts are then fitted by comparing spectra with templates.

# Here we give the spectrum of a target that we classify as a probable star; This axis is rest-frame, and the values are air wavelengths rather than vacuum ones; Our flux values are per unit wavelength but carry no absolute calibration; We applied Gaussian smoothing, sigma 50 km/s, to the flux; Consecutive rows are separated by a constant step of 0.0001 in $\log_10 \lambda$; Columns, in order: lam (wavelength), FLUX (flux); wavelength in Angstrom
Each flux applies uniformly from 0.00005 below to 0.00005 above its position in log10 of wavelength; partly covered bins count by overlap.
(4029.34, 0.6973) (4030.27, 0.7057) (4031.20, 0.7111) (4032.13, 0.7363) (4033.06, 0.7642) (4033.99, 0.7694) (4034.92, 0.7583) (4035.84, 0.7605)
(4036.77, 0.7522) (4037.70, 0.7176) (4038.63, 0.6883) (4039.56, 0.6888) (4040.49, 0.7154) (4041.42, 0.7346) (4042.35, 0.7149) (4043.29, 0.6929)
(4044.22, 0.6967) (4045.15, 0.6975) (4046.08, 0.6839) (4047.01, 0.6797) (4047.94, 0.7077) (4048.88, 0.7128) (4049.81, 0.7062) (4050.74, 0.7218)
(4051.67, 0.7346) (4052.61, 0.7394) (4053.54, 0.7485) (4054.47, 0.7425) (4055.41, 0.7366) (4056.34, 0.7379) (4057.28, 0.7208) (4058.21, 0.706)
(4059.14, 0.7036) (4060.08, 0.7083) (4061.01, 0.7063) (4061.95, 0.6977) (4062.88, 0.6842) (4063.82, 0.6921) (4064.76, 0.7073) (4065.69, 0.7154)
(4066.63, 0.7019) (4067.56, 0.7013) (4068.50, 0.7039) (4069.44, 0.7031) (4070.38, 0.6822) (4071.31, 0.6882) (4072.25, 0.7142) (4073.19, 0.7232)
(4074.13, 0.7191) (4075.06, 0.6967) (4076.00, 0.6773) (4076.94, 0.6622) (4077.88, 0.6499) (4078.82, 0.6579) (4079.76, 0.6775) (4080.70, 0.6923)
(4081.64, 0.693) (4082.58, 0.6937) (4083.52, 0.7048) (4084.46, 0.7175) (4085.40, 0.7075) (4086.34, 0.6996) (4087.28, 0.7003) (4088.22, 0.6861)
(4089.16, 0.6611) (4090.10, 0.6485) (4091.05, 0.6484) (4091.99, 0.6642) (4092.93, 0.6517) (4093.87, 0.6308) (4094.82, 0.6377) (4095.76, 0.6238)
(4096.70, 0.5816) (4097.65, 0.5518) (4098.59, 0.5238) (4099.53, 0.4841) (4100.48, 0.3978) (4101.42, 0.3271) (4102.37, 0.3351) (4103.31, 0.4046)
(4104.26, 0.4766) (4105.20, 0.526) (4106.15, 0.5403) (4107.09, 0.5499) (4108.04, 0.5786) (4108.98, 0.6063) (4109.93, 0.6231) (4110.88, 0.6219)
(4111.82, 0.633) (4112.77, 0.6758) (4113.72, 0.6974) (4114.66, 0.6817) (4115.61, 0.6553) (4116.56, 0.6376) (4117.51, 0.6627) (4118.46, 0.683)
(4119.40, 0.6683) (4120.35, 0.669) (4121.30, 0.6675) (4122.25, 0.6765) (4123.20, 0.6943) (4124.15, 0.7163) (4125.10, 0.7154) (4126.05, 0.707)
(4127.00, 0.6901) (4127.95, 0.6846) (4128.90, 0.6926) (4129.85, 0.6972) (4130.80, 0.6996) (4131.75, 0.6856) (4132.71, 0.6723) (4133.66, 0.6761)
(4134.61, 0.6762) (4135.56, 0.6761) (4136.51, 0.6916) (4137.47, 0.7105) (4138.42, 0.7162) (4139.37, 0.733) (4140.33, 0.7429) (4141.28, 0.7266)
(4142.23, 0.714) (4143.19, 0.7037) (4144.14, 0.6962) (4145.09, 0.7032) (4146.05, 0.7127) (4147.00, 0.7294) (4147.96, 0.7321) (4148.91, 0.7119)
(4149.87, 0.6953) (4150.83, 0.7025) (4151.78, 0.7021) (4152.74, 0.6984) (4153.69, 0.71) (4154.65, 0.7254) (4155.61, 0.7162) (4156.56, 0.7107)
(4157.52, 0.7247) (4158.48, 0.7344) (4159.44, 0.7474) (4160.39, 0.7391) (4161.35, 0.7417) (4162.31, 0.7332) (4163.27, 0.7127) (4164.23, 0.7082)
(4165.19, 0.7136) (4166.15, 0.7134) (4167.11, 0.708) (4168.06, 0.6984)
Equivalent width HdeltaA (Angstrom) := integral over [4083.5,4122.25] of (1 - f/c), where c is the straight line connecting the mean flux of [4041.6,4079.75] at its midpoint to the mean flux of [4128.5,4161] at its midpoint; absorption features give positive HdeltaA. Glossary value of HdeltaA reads 5.54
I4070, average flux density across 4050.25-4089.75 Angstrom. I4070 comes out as 0.703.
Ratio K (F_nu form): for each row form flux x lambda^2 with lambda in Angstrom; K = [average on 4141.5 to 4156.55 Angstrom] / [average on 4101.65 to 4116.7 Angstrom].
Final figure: 1.3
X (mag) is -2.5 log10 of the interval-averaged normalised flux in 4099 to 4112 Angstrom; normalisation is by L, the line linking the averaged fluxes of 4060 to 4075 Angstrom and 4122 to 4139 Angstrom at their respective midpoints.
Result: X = 0.35 mag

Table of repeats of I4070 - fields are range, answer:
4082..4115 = 0.597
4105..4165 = 0.688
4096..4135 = 0.613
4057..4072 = 0.702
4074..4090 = 0.687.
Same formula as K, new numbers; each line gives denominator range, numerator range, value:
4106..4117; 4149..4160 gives 1.16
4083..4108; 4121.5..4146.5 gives 1.23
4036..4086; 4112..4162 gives 1.03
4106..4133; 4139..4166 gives 1.10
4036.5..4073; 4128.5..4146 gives 1.03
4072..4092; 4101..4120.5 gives 0.86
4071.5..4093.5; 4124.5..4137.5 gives 1.03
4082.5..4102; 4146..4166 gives 1.21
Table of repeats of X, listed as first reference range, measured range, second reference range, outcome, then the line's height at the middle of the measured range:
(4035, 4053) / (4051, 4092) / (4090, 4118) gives -0.080 mag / 0.65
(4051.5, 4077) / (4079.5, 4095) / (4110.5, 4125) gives 0.024 mag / 0.693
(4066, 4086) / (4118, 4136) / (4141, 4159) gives 0.031 mag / 0.707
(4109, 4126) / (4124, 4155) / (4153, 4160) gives -0.007 mag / 0.7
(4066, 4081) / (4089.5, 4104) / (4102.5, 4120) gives 0.180 mag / 0.636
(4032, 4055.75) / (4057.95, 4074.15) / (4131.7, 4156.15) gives 0.025 mag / 0.719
